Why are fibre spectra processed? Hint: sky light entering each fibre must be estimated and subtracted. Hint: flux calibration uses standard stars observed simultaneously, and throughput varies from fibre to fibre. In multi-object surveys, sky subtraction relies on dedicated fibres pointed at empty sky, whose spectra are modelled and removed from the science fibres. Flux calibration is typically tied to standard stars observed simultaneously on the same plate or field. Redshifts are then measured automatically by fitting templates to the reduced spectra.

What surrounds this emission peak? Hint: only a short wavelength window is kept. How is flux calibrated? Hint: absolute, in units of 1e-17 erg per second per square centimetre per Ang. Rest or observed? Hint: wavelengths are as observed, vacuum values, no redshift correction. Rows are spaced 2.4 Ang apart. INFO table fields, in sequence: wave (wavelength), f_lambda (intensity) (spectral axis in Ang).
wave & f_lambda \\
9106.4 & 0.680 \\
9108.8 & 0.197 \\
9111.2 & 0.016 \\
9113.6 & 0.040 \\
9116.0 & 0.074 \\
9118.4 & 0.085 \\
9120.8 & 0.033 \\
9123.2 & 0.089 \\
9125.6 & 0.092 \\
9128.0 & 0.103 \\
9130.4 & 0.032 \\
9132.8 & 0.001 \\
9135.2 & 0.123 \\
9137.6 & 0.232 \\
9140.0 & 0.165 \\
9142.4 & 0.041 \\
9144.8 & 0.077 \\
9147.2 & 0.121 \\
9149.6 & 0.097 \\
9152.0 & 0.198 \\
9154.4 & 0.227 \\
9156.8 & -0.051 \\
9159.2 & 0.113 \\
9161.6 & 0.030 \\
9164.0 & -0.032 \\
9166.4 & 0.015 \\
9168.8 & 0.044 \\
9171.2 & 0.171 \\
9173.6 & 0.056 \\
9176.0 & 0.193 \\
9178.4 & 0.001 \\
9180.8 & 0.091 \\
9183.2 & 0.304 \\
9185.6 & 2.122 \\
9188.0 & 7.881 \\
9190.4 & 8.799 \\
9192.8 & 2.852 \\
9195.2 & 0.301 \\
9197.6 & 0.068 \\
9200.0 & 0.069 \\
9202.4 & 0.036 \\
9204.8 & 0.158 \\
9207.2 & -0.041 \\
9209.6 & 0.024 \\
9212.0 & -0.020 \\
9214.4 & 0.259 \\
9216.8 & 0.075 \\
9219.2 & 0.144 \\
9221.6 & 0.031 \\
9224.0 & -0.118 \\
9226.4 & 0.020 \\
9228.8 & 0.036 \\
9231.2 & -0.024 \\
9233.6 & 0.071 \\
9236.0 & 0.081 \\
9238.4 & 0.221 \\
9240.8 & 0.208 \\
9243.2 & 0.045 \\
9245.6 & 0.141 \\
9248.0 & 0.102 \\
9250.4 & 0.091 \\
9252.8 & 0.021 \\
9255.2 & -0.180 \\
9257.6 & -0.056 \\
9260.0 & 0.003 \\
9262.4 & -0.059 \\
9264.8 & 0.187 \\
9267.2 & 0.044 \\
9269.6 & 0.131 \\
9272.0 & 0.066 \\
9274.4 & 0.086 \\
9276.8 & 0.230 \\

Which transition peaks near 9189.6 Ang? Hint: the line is [O III]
